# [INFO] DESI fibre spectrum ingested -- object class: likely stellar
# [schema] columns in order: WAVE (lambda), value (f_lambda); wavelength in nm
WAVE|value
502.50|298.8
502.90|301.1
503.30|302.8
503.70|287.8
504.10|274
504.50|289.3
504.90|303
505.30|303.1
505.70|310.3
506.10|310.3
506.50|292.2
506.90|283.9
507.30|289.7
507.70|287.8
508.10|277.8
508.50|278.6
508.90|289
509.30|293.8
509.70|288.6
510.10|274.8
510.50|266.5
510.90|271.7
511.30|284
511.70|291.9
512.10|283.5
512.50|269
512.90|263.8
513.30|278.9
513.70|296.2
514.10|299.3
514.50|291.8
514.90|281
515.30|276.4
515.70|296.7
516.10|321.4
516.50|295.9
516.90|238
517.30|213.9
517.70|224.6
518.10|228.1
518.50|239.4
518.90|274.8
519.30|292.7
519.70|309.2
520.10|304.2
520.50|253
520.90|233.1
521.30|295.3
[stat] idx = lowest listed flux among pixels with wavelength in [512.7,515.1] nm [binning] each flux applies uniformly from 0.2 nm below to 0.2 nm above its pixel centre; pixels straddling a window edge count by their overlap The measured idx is 263.8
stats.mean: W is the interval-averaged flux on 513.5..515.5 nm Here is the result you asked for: 289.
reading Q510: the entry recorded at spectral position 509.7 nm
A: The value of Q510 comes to 288.6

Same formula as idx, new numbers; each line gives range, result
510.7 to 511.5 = 271.7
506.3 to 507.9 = 283.9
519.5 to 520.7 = 253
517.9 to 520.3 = 228.1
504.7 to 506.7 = 292.2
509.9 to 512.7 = 266.5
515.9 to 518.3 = 213.9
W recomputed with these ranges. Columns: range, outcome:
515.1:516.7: 298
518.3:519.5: 269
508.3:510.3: 285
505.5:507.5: 297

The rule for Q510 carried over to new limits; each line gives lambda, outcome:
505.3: 303.1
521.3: 295.3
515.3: 276.4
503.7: 287.8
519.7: 309.2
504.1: 274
